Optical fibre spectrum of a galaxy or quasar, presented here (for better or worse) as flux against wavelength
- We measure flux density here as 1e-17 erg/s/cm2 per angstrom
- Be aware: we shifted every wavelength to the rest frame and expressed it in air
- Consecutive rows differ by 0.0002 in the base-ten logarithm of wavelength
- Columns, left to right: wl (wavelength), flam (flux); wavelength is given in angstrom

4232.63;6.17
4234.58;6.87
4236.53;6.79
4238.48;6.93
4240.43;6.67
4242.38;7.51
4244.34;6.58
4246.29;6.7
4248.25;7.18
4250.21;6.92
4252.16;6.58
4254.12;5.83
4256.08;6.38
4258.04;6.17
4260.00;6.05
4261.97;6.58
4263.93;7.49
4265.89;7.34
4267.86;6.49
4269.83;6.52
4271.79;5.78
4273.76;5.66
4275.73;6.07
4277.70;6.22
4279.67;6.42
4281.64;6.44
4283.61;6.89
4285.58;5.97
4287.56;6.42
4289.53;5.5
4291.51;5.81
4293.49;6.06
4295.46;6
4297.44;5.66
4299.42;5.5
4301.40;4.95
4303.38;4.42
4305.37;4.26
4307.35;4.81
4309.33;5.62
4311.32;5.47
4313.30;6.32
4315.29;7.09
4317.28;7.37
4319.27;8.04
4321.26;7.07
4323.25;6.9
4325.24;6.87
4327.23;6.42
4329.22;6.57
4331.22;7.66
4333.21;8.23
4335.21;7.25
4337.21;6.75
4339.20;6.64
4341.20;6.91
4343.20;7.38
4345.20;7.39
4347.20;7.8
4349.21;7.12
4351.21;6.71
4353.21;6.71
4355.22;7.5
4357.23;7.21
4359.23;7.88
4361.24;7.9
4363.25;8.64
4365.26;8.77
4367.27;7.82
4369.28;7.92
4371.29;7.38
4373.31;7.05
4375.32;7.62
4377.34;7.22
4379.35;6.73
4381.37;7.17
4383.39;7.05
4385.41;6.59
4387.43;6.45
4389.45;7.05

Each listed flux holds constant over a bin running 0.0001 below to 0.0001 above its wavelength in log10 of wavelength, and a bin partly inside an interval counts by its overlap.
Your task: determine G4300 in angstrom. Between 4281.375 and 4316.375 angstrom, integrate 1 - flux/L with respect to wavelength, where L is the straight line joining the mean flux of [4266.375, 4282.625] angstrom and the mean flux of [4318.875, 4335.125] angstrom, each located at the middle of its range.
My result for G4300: 5.0 angstrom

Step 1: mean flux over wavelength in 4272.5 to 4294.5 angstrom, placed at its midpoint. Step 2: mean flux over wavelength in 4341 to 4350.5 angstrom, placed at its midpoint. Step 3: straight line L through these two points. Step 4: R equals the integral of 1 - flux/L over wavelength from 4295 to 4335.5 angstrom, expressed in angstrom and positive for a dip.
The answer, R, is 2.80 angstrom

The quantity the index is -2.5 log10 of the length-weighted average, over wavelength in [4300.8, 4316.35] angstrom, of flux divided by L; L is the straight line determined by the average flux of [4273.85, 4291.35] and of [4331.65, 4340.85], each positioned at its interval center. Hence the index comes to 0.238 mag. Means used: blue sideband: 6.19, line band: 5.39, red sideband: 7.23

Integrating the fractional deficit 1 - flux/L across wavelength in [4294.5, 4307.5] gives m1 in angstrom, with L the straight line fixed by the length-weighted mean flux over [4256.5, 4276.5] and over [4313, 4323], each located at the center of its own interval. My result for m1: 3.45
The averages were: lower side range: 6.42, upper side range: 7.21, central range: 5.1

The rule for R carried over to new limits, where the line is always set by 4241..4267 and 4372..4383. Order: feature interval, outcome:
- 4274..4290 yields 1.35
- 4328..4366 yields -1.94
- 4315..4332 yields -0.35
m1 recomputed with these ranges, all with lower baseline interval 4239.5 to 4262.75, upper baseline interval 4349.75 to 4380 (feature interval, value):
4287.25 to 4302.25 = 2.68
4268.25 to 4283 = 1.32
